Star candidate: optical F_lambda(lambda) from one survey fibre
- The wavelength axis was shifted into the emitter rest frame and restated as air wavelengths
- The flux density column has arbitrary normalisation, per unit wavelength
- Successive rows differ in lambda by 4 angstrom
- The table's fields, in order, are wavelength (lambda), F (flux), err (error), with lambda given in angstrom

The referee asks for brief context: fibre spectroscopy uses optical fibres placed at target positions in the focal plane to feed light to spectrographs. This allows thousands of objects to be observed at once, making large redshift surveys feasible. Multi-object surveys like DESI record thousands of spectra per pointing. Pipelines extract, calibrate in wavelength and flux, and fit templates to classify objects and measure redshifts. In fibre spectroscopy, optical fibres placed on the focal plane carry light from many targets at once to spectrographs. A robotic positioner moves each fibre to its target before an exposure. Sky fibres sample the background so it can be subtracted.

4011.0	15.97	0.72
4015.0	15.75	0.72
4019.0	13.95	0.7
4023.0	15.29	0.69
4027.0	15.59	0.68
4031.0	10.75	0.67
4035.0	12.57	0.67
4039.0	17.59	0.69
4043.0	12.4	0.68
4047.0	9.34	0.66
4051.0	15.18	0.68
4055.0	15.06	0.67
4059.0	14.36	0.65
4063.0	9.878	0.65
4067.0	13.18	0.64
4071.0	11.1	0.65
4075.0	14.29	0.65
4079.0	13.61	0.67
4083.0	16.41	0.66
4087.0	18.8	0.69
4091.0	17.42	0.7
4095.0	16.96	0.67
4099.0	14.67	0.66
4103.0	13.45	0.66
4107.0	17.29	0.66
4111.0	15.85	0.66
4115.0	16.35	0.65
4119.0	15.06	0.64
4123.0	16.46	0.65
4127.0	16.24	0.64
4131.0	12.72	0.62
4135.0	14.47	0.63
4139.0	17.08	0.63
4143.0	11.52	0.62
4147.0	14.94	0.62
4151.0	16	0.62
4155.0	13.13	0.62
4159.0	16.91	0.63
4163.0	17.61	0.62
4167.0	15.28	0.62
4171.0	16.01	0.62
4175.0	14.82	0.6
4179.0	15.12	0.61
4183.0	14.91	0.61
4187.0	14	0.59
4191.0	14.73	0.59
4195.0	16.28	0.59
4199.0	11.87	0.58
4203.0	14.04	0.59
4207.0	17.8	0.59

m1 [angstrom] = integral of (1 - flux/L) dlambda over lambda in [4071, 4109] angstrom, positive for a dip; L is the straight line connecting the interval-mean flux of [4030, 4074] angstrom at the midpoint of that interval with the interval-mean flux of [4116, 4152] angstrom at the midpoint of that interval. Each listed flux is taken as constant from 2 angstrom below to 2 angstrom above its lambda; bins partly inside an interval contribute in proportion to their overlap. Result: -4.8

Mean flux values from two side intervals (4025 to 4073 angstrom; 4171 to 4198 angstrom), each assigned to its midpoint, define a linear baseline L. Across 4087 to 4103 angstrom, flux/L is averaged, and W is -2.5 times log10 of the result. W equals -0.188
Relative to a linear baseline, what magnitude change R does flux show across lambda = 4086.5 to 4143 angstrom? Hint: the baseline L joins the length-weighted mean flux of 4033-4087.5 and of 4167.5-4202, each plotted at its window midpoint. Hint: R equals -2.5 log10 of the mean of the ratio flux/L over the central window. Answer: -0.11 mag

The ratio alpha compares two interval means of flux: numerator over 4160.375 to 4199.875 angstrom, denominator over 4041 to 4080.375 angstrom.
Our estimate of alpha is 1.18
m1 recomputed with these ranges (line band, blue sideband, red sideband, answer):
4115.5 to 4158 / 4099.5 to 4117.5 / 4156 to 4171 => 2.9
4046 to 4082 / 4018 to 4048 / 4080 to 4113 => 4.3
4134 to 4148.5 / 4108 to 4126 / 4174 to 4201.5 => 1.0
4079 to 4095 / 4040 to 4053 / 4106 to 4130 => -2.6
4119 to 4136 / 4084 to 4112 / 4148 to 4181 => 1.1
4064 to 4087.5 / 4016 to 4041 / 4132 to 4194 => 0.8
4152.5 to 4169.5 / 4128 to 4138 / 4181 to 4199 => -1.6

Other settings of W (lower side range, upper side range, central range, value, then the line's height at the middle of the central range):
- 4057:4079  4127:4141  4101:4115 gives -0.12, 14.1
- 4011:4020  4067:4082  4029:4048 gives 0.14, 14.4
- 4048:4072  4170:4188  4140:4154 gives 0.01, 14.5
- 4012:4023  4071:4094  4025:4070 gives 0.16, 15.3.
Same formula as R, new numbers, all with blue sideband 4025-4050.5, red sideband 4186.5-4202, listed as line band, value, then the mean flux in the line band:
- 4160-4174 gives -0.16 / 16.2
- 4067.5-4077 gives 0.05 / 12.8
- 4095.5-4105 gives -0.07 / 14.5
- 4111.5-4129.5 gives -0.16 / 15.9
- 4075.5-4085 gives -0.11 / 14.9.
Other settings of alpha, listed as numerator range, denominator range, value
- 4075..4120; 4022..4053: 1.18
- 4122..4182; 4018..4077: 1.14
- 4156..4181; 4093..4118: 1.01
